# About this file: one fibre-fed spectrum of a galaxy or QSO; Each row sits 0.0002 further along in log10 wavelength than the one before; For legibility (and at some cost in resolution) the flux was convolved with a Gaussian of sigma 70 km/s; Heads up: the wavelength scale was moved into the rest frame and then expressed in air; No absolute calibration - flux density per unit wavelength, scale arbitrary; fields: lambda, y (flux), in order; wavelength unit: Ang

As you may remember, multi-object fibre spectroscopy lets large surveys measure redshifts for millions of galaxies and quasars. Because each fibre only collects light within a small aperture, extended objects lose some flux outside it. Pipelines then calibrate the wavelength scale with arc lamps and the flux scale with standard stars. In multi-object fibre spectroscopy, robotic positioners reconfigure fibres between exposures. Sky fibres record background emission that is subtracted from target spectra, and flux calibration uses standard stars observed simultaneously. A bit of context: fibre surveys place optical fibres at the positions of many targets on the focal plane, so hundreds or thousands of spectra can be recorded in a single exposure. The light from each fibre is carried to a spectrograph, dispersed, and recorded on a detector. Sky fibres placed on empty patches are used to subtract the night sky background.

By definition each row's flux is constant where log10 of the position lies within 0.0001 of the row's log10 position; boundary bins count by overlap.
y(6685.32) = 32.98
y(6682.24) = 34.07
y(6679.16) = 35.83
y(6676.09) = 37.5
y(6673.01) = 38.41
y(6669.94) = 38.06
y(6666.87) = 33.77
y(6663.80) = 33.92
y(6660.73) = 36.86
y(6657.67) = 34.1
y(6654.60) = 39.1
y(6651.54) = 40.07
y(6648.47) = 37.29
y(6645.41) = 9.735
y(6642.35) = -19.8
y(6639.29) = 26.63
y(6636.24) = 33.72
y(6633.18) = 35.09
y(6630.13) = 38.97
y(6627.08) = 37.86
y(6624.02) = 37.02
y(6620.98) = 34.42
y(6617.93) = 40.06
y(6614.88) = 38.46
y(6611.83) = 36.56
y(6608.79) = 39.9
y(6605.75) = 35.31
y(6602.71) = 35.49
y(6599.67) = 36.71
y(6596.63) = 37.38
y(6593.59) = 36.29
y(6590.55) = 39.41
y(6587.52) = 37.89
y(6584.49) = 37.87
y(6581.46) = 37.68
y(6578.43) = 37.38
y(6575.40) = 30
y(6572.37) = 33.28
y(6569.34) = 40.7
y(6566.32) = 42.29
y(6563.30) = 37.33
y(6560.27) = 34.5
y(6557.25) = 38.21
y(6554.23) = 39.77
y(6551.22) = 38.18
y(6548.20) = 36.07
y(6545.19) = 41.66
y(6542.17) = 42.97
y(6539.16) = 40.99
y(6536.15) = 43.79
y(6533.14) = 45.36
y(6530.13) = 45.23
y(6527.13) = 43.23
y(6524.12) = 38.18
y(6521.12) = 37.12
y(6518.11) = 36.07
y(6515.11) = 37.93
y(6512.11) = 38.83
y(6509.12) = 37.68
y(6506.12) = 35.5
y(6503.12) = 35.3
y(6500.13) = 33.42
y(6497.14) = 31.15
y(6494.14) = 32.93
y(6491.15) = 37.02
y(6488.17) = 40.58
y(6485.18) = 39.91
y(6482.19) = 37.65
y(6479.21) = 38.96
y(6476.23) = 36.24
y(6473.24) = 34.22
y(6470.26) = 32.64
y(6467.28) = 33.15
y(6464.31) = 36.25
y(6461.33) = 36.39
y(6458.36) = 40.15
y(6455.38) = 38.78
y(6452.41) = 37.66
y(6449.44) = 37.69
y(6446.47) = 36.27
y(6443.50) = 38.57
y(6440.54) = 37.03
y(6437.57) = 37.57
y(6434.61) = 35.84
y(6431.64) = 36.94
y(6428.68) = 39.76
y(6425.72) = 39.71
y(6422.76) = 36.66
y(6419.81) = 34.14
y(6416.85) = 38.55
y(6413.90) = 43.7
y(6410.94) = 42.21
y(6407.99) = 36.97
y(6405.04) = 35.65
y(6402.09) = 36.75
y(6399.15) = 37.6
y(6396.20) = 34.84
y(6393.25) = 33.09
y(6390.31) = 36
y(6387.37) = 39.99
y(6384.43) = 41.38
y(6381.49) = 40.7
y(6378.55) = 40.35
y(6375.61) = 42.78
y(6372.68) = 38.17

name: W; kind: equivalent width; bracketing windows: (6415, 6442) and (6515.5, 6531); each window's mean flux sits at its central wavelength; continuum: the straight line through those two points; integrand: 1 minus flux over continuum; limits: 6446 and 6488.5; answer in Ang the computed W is 1.4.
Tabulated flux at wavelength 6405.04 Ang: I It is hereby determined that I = 35.65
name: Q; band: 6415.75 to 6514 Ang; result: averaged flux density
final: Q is 36.8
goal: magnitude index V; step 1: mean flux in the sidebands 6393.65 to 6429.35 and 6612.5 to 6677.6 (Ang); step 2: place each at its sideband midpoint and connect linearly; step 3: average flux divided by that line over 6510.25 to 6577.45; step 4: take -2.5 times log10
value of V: -0.127 mag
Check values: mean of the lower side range 37.9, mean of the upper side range 32.5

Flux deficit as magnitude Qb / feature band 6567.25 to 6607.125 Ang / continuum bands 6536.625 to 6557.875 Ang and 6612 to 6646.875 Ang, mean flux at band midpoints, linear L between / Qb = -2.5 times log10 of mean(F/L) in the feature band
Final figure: -0.07 mag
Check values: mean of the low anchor 40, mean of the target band 36.7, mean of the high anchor 28.7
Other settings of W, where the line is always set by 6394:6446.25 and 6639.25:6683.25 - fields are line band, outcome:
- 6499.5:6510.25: -0.1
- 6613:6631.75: -3.6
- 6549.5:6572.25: -3.3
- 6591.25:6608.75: -2.4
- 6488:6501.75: 0.4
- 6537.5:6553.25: -2.8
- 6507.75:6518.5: -0.9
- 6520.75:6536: -3.5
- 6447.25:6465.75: -0.6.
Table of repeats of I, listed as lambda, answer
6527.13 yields 43.23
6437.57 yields 37.57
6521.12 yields 37.12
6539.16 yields 40.99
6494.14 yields 32.93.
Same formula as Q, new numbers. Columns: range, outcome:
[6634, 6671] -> 28.6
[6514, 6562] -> 40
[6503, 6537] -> 39.6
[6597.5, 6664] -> 32.6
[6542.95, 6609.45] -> 37.4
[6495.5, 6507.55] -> 33.8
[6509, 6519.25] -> 37.7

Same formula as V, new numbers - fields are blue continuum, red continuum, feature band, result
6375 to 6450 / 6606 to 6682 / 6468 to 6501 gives 0.02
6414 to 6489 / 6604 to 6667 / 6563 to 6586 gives -0.09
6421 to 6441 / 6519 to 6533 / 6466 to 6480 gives 0.13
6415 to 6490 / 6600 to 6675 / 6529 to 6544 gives -0.23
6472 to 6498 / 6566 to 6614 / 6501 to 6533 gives -0.06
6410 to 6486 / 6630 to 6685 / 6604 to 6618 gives -0.16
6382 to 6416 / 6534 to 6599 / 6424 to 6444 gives 0.01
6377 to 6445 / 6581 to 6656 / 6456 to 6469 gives 0.01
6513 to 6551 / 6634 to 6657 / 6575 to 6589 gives -0.10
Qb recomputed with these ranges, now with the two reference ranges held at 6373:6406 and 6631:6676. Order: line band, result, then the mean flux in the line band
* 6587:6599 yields -0.18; 37.6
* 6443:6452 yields -0.03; 37.4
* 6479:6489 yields -0.11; 39.2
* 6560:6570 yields -0.19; 39.1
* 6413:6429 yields -0.04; 38.5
